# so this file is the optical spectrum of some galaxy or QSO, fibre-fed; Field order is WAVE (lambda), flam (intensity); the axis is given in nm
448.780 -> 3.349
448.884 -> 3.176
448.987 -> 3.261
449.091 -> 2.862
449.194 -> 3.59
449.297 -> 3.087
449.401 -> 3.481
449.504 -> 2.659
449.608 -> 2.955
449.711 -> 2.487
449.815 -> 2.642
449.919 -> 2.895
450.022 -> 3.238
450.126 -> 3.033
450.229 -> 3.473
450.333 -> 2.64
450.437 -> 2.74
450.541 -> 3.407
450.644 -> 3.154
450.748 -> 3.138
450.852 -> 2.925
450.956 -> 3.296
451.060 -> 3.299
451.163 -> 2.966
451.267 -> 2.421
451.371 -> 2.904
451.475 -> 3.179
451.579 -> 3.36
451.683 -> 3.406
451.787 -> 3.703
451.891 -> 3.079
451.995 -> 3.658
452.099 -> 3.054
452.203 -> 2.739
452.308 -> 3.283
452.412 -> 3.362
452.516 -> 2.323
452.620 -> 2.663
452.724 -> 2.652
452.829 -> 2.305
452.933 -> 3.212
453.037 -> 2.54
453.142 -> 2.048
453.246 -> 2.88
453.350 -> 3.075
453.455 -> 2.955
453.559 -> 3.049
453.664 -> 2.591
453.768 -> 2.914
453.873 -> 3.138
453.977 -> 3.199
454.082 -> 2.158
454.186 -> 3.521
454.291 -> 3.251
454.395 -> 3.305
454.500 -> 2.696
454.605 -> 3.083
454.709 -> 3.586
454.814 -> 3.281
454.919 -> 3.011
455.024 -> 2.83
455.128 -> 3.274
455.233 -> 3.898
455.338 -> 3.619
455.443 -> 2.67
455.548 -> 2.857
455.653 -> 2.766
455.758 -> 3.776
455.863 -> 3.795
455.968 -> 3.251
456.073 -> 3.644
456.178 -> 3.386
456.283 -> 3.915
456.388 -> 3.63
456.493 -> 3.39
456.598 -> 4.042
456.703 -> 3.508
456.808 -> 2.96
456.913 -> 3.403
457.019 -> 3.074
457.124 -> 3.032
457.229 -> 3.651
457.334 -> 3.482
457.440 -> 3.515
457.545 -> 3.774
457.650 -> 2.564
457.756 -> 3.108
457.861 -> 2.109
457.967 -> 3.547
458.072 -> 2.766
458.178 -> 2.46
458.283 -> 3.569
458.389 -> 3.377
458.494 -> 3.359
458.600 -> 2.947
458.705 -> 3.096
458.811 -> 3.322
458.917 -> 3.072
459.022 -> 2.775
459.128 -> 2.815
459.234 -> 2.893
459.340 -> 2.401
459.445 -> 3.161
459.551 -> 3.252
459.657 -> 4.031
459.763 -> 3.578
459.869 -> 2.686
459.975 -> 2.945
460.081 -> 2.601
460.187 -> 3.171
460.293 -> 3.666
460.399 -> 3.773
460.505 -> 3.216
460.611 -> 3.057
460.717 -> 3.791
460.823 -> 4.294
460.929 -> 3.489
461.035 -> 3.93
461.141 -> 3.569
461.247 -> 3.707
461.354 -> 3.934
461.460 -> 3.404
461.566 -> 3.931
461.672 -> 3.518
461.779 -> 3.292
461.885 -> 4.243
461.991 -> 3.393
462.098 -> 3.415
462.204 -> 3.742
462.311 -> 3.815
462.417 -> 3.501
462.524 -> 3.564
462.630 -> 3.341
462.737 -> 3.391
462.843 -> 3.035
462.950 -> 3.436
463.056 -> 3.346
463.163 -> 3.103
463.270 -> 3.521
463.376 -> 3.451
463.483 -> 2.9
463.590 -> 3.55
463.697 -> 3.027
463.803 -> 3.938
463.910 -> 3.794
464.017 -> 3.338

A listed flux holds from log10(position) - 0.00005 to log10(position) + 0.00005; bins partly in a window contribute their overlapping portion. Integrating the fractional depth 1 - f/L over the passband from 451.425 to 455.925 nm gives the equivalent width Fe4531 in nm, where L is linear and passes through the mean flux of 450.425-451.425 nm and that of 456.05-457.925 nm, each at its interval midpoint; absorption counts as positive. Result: 0.16 nm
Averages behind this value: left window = 3.04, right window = 3.34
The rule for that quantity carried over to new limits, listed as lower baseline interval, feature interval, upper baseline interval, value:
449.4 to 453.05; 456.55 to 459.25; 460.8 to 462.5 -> 0.21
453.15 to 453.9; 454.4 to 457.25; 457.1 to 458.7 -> -0.29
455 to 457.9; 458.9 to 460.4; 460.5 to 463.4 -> 0.16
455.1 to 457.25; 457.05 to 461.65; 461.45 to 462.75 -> 0.30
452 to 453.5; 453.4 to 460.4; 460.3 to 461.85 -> 0.06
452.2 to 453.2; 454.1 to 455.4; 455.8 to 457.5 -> -0.06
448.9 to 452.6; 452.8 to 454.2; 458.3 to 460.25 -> 0.12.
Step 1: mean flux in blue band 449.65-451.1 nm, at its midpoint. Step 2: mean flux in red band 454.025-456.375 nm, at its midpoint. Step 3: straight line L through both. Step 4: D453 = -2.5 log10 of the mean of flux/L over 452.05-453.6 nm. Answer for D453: 0.12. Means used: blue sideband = 3.02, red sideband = 3.26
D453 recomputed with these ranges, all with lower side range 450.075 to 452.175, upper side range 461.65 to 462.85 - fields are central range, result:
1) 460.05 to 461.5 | -0.022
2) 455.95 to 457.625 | -0.041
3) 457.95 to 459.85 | 0.100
